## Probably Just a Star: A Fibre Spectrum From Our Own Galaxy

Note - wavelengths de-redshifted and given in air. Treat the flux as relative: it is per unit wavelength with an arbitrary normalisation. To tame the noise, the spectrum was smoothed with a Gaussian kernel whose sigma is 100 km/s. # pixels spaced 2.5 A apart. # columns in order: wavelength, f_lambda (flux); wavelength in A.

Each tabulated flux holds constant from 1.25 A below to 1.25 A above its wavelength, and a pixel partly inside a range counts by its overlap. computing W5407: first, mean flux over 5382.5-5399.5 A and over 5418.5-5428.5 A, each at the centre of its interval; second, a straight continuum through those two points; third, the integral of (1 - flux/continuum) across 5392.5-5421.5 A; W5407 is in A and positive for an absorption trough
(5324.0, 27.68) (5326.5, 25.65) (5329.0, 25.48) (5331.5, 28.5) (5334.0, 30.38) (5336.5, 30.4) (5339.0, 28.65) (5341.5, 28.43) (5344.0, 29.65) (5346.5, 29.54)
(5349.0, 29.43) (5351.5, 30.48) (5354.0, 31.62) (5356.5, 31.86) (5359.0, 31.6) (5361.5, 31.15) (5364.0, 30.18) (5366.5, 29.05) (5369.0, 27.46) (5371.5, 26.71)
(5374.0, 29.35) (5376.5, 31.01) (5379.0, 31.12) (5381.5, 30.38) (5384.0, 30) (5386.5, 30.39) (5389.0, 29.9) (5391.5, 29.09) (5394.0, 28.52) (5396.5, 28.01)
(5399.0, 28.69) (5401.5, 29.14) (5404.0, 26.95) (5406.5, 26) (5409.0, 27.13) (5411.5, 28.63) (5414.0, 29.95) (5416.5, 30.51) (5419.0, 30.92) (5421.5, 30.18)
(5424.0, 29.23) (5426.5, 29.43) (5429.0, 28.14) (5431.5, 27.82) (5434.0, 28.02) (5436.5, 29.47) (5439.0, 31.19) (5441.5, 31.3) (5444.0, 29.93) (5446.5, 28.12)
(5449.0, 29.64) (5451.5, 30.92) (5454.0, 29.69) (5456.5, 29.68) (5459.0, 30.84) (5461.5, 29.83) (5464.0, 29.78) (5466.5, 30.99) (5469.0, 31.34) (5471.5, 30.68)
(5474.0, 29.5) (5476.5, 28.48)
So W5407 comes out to 0.8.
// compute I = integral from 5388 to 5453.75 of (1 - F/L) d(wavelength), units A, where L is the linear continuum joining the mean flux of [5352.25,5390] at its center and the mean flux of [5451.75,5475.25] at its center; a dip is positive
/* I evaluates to 2.39 A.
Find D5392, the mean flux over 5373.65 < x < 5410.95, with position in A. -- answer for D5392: 29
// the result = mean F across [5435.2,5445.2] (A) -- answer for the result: 30.5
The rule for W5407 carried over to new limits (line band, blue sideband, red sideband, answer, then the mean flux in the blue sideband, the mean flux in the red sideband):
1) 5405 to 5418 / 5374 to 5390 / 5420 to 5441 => 0.5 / 30.4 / 29.3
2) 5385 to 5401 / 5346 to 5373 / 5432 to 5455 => 0.4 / 29.9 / 29.7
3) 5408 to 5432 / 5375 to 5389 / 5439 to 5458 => 0.8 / 30.5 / 30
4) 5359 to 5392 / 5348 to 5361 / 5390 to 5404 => 0.0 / 31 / 28.6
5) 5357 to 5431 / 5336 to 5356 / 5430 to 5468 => 1.3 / 29.8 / 29.8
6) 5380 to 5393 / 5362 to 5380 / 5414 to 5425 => -0.2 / 29.3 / 30.2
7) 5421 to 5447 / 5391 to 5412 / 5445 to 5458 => -0.3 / 28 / 29.6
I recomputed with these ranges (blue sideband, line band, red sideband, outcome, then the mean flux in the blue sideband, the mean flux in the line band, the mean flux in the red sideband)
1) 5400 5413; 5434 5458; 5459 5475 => -0.4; 27.6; 29.9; 30.4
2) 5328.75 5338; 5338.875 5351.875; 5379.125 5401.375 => -0.1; 29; 29.3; 29.4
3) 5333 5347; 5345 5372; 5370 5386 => -0.4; 29.5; 30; 29.8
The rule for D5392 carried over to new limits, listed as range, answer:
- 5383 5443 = 29.1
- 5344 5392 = 30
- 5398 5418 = 28.4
